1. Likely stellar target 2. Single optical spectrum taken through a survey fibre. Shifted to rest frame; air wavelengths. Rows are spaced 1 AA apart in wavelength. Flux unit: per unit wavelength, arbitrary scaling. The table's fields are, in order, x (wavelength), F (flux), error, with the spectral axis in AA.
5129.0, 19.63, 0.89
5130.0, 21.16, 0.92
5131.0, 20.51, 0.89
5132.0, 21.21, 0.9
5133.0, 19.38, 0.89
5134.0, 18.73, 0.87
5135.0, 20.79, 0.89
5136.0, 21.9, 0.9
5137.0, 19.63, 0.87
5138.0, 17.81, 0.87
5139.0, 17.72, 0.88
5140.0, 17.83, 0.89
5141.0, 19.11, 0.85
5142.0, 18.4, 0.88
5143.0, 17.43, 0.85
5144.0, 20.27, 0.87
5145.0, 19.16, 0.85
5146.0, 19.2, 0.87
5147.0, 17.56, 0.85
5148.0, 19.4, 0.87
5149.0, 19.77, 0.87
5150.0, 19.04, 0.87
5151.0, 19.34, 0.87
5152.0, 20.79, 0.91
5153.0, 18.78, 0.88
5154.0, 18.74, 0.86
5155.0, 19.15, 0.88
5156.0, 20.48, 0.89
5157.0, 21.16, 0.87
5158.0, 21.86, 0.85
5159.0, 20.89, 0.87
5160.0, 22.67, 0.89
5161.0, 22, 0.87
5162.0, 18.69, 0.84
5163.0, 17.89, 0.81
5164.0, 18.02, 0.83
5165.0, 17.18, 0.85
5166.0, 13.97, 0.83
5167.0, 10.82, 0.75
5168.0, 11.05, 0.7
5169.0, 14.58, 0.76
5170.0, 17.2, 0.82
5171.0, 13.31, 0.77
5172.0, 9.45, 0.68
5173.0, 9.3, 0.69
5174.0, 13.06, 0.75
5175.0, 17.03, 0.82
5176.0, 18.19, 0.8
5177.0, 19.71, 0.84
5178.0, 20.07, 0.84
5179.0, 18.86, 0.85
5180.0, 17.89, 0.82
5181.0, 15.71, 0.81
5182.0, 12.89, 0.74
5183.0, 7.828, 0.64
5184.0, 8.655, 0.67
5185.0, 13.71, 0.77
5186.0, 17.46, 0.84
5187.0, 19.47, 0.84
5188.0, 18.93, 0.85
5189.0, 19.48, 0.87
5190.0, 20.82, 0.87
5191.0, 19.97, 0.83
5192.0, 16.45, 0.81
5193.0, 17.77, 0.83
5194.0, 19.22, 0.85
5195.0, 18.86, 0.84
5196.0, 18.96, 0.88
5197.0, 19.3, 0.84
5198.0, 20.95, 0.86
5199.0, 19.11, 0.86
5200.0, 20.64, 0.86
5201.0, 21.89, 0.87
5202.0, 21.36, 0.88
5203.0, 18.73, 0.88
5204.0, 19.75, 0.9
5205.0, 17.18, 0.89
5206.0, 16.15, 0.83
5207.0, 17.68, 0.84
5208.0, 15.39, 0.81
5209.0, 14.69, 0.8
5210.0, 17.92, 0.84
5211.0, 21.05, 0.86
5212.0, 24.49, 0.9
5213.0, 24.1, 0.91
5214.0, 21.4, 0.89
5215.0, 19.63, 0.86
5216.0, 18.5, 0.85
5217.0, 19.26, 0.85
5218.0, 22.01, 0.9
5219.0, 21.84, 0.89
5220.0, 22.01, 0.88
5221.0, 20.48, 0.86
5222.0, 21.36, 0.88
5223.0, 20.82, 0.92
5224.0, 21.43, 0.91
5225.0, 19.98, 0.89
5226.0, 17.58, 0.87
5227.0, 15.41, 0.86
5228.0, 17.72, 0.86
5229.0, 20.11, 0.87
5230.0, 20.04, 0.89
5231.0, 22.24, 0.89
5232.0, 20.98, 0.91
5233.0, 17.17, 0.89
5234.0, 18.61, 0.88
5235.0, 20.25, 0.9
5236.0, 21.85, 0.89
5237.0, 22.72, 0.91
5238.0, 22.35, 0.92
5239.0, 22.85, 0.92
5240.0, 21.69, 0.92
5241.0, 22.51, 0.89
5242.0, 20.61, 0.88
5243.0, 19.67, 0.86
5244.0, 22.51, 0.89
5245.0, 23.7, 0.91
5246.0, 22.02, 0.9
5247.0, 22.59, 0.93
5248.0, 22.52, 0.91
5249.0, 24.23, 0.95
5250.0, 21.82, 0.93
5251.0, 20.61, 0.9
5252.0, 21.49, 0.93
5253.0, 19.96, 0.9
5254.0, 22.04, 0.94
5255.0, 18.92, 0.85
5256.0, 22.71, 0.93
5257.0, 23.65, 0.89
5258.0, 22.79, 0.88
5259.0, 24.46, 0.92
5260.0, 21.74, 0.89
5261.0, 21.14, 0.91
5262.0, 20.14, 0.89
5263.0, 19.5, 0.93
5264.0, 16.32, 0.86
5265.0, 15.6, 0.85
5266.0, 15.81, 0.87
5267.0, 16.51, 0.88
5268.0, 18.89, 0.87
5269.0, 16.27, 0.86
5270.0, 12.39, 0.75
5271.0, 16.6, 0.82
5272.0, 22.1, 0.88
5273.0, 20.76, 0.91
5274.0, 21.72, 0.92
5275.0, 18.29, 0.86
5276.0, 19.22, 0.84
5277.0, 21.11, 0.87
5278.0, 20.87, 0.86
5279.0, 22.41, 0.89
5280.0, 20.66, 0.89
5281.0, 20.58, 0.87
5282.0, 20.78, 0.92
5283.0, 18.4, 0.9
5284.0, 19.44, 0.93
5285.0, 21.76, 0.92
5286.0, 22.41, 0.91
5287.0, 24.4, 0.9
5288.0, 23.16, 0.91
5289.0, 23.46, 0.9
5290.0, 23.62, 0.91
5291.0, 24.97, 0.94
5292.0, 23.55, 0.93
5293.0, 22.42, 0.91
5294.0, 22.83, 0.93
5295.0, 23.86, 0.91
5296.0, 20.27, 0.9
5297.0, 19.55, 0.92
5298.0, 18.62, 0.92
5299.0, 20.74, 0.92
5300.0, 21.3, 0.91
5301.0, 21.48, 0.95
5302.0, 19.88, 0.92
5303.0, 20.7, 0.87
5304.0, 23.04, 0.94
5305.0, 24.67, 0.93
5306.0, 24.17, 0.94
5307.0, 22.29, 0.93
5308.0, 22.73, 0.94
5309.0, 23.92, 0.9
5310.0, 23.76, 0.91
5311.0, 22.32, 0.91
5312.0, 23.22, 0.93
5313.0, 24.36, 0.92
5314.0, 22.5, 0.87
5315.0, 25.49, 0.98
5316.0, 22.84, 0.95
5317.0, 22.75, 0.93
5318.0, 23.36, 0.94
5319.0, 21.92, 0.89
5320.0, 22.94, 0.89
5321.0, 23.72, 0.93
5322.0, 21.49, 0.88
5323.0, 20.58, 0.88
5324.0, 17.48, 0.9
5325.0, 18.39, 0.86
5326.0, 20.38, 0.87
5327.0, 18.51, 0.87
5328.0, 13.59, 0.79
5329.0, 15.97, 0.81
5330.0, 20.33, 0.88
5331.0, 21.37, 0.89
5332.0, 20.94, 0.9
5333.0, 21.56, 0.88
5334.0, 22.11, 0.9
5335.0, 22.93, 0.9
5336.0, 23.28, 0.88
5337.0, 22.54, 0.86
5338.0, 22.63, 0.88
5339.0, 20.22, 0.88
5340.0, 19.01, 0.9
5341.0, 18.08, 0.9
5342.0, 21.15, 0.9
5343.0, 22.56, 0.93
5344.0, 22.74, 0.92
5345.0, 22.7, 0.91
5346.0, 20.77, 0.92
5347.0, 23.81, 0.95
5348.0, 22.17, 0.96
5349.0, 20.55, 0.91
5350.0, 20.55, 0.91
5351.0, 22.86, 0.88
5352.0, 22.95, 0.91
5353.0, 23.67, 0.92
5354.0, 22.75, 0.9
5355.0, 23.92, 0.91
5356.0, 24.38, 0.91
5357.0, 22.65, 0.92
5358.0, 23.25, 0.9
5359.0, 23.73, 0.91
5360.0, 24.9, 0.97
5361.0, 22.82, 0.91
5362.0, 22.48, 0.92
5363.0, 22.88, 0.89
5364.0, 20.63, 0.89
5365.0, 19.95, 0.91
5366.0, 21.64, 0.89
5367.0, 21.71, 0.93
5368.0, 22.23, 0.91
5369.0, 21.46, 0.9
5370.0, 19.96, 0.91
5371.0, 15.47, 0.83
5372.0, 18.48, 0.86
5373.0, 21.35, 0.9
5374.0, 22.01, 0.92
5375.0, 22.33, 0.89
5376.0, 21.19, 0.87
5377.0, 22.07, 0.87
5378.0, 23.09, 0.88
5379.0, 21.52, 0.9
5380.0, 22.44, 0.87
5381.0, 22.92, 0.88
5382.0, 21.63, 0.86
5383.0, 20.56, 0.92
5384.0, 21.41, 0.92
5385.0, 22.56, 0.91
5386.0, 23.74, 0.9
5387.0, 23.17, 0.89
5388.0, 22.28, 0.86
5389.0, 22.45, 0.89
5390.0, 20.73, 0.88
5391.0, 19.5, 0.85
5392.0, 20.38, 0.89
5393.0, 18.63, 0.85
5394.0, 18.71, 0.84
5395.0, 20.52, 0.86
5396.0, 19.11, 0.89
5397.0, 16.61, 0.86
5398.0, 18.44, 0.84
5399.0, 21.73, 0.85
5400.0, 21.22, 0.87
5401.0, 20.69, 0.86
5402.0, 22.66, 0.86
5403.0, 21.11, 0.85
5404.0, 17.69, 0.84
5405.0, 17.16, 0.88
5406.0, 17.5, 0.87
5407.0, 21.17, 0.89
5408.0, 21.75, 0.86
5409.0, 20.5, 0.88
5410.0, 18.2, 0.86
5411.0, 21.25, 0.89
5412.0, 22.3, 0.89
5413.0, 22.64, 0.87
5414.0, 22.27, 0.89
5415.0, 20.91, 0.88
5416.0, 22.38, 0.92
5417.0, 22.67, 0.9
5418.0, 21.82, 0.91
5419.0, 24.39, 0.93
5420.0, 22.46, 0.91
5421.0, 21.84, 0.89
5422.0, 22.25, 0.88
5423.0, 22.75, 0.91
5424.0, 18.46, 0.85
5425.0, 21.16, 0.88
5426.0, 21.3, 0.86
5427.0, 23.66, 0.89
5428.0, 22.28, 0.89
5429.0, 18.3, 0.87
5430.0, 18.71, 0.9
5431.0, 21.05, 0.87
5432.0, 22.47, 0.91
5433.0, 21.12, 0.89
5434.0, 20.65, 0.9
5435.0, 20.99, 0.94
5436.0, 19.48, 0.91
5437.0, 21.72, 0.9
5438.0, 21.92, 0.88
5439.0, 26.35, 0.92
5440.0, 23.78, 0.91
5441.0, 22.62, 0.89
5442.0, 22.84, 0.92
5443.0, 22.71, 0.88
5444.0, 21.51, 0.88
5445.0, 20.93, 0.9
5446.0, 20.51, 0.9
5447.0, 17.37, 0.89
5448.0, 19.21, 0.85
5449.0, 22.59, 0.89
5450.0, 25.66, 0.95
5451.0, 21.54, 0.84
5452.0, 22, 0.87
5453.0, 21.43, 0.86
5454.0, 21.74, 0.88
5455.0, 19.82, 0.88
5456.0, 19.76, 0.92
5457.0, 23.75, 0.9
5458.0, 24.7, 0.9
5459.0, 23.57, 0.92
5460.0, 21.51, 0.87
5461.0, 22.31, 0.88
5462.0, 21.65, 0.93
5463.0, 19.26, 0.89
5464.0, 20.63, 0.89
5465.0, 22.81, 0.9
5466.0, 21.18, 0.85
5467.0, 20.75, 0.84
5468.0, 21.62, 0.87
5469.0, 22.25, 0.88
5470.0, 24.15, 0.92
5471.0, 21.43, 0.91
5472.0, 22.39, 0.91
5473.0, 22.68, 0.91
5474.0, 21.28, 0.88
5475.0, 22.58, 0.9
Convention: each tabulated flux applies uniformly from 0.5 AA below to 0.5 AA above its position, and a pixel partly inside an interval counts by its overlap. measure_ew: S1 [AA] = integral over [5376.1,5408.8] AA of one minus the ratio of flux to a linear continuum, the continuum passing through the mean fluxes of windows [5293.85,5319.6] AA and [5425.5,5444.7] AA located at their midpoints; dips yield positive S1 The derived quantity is 1.8 AA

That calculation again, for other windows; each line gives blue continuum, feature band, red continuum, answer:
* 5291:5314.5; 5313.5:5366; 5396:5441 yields 0.60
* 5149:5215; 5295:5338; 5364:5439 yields -3.81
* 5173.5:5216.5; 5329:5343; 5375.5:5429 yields -0.63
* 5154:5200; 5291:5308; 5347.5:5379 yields -1.38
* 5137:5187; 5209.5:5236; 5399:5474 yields -3.09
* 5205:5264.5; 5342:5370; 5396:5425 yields -2.17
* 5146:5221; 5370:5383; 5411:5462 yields -0.13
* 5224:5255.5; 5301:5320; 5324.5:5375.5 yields -1.59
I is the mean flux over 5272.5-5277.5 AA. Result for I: 20.2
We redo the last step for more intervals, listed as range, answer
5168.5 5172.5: 13.6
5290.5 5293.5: 23.6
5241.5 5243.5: 20.1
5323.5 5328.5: 17.7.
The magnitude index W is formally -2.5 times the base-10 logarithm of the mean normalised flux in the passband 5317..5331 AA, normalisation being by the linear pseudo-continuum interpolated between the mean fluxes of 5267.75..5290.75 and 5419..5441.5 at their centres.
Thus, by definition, 0.04 mag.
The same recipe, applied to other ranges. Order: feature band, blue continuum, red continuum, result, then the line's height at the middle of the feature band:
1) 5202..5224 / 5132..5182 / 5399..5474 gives -0.06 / 18.7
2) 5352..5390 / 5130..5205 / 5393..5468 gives -0.08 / 20.5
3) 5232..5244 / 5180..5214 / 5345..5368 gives -0.09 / 19.2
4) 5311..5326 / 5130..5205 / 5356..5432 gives -0.10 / 20.2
